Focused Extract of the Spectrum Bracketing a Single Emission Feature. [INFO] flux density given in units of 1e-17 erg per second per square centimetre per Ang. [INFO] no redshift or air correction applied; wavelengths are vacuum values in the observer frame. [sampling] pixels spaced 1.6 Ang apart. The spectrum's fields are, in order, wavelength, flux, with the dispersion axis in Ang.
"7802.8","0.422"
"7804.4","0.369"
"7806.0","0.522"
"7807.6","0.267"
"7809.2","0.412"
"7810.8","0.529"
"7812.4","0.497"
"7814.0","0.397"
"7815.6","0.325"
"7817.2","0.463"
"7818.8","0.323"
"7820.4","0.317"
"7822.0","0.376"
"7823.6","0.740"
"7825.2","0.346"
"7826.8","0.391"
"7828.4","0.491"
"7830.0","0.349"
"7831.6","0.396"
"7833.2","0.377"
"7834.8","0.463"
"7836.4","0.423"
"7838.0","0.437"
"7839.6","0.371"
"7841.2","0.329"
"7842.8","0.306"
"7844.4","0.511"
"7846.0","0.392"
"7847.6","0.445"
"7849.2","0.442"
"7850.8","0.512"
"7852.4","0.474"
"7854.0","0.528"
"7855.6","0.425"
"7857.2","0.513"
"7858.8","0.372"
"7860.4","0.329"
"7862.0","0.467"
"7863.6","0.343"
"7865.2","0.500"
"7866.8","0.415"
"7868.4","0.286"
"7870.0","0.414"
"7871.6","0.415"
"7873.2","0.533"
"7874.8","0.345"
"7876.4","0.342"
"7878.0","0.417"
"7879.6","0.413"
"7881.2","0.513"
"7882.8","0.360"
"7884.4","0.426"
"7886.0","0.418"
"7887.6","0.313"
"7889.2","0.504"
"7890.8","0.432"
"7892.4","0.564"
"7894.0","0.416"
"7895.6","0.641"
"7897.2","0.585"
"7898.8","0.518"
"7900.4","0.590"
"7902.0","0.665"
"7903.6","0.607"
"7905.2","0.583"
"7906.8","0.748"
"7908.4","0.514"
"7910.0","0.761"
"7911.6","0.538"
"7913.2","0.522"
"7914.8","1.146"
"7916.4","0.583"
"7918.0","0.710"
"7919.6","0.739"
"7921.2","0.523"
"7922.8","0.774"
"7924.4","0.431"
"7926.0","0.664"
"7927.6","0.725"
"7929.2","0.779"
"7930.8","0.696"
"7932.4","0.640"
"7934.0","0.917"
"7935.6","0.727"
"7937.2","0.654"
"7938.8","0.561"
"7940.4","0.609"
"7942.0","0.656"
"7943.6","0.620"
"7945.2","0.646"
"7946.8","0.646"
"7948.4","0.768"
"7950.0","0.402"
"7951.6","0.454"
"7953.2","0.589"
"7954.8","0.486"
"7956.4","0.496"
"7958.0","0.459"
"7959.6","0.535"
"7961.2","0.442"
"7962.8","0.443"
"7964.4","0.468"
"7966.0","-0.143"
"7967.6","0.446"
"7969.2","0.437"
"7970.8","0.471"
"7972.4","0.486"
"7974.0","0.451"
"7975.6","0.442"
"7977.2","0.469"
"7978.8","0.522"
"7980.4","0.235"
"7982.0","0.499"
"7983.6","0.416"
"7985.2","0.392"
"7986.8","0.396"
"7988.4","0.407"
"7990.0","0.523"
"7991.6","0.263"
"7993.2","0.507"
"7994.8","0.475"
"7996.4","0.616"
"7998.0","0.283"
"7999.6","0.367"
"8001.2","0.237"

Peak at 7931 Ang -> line Mg II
